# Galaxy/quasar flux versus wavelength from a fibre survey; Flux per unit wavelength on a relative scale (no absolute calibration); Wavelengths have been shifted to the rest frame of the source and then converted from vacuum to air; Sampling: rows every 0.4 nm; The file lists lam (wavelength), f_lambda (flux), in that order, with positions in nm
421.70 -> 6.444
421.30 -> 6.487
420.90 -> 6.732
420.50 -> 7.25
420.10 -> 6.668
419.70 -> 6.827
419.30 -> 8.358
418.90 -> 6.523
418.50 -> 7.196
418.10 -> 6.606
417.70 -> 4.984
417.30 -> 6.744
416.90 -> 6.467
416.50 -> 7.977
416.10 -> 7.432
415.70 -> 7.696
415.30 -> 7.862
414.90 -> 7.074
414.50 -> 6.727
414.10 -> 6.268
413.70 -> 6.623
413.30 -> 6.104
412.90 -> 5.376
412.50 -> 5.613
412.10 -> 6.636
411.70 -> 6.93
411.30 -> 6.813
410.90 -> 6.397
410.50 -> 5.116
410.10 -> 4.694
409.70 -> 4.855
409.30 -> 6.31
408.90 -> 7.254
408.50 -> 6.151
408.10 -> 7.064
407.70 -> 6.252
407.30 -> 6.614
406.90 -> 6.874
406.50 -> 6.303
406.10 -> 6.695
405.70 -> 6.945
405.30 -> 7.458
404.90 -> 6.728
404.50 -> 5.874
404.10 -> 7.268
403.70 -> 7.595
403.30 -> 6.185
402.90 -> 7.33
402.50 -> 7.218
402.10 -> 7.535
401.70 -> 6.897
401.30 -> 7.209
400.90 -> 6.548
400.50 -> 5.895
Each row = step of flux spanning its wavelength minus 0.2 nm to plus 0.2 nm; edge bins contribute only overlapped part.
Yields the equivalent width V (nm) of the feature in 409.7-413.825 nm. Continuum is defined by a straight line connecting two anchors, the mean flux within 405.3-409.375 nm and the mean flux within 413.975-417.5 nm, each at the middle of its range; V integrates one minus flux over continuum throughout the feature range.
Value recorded 0.58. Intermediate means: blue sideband 6.7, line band 5.96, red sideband 7.16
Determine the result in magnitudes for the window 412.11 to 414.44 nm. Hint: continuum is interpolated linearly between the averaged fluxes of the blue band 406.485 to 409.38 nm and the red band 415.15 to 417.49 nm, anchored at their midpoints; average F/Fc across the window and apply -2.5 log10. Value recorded 0.17 mag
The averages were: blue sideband 6.63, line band 6.09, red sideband 7.35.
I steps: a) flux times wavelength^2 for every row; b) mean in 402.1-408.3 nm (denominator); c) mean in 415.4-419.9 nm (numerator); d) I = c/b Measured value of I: 1.09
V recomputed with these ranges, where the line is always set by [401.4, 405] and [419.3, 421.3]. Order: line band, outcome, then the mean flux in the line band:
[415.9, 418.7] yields 0.08 nm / 6.77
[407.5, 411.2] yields 0.50 nm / 6.03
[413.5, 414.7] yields 0.08 nm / 6.54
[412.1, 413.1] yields 0.18 nm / 5.72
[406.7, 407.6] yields 0.04 nm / 6.69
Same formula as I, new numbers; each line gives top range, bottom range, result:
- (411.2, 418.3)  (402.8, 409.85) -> 1.04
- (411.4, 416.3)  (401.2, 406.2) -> 1.01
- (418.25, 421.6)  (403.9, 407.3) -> 1.11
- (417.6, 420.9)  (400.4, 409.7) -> 1.09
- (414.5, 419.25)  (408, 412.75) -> 1.18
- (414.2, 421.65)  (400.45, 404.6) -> 1.08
